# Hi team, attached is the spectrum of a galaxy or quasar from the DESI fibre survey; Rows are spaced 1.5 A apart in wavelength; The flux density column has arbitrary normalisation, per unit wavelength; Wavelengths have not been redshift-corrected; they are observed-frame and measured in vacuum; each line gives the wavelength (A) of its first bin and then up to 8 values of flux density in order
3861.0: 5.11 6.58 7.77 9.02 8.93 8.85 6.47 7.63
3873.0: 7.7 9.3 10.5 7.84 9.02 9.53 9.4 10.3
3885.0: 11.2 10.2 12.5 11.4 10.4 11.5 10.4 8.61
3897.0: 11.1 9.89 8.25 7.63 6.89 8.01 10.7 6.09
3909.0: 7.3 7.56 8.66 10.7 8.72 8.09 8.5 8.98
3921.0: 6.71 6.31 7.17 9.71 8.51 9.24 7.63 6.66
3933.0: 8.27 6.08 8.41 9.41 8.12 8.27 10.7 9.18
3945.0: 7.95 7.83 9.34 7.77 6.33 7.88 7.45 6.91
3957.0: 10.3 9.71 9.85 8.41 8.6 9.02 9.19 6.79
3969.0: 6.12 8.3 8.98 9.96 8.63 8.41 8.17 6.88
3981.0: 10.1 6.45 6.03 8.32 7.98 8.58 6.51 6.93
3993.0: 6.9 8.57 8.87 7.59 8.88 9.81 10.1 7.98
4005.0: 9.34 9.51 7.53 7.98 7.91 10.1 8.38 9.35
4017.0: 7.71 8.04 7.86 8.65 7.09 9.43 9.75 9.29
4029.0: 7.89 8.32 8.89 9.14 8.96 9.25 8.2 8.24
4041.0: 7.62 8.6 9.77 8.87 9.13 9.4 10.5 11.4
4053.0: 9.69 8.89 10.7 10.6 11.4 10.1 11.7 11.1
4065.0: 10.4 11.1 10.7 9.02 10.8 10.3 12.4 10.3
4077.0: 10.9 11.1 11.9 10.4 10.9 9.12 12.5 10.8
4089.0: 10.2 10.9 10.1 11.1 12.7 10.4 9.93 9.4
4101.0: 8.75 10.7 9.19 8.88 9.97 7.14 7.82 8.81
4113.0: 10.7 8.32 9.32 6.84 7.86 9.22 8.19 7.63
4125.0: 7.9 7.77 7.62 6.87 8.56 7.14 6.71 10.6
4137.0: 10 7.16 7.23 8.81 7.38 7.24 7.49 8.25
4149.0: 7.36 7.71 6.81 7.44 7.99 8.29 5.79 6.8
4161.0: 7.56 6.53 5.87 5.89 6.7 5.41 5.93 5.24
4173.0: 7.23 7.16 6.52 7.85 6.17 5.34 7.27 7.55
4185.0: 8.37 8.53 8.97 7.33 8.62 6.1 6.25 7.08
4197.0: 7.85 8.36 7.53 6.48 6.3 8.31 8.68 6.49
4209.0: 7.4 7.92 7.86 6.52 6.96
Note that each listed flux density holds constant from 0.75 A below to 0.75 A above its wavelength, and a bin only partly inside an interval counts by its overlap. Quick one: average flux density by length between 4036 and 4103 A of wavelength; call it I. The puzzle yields 10.3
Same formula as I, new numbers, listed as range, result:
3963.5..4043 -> 8.36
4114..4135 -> 7.88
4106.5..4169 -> 7.73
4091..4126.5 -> 9.15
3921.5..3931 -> 8.02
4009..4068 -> 9.29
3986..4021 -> 8.37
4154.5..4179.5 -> 6.63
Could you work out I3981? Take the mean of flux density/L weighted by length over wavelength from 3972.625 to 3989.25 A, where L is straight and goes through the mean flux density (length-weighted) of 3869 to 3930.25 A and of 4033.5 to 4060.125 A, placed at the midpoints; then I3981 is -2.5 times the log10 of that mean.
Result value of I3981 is 0.14 mag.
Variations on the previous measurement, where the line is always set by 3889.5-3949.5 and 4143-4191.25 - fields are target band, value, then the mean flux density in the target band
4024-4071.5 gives -0.23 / 9.65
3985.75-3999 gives 0.04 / 7.83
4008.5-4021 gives -0.05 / 8.4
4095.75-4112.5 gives -0.23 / 9.2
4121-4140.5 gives -0.10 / 7.98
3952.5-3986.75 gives 0.00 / 8.29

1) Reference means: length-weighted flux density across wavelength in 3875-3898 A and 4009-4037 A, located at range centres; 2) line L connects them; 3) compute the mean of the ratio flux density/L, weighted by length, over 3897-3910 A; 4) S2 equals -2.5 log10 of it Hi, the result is 0.213 mag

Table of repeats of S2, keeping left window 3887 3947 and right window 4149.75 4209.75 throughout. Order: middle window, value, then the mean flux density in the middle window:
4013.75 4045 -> -0.08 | 8.6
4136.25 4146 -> -0.09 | 7.93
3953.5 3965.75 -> -0.05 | 8.83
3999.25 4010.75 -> -0.09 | 8.85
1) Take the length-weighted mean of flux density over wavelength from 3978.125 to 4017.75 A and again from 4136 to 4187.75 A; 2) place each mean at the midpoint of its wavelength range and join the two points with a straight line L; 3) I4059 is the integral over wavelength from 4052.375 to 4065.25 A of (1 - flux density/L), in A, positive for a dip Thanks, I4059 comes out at -4.4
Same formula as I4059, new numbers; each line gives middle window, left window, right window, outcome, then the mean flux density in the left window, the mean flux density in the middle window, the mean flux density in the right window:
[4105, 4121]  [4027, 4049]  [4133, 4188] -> -1.6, 8.76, 8.61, 7.25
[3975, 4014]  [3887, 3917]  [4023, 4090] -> 5.8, 9.24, 8.23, 9.96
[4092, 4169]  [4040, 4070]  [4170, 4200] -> 2.4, 10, 8.18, 7.23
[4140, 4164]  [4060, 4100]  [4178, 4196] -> 3.0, 10.8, 7.38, 7.31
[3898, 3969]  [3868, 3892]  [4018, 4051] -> 7.8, 9.54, 8.26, 8.79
